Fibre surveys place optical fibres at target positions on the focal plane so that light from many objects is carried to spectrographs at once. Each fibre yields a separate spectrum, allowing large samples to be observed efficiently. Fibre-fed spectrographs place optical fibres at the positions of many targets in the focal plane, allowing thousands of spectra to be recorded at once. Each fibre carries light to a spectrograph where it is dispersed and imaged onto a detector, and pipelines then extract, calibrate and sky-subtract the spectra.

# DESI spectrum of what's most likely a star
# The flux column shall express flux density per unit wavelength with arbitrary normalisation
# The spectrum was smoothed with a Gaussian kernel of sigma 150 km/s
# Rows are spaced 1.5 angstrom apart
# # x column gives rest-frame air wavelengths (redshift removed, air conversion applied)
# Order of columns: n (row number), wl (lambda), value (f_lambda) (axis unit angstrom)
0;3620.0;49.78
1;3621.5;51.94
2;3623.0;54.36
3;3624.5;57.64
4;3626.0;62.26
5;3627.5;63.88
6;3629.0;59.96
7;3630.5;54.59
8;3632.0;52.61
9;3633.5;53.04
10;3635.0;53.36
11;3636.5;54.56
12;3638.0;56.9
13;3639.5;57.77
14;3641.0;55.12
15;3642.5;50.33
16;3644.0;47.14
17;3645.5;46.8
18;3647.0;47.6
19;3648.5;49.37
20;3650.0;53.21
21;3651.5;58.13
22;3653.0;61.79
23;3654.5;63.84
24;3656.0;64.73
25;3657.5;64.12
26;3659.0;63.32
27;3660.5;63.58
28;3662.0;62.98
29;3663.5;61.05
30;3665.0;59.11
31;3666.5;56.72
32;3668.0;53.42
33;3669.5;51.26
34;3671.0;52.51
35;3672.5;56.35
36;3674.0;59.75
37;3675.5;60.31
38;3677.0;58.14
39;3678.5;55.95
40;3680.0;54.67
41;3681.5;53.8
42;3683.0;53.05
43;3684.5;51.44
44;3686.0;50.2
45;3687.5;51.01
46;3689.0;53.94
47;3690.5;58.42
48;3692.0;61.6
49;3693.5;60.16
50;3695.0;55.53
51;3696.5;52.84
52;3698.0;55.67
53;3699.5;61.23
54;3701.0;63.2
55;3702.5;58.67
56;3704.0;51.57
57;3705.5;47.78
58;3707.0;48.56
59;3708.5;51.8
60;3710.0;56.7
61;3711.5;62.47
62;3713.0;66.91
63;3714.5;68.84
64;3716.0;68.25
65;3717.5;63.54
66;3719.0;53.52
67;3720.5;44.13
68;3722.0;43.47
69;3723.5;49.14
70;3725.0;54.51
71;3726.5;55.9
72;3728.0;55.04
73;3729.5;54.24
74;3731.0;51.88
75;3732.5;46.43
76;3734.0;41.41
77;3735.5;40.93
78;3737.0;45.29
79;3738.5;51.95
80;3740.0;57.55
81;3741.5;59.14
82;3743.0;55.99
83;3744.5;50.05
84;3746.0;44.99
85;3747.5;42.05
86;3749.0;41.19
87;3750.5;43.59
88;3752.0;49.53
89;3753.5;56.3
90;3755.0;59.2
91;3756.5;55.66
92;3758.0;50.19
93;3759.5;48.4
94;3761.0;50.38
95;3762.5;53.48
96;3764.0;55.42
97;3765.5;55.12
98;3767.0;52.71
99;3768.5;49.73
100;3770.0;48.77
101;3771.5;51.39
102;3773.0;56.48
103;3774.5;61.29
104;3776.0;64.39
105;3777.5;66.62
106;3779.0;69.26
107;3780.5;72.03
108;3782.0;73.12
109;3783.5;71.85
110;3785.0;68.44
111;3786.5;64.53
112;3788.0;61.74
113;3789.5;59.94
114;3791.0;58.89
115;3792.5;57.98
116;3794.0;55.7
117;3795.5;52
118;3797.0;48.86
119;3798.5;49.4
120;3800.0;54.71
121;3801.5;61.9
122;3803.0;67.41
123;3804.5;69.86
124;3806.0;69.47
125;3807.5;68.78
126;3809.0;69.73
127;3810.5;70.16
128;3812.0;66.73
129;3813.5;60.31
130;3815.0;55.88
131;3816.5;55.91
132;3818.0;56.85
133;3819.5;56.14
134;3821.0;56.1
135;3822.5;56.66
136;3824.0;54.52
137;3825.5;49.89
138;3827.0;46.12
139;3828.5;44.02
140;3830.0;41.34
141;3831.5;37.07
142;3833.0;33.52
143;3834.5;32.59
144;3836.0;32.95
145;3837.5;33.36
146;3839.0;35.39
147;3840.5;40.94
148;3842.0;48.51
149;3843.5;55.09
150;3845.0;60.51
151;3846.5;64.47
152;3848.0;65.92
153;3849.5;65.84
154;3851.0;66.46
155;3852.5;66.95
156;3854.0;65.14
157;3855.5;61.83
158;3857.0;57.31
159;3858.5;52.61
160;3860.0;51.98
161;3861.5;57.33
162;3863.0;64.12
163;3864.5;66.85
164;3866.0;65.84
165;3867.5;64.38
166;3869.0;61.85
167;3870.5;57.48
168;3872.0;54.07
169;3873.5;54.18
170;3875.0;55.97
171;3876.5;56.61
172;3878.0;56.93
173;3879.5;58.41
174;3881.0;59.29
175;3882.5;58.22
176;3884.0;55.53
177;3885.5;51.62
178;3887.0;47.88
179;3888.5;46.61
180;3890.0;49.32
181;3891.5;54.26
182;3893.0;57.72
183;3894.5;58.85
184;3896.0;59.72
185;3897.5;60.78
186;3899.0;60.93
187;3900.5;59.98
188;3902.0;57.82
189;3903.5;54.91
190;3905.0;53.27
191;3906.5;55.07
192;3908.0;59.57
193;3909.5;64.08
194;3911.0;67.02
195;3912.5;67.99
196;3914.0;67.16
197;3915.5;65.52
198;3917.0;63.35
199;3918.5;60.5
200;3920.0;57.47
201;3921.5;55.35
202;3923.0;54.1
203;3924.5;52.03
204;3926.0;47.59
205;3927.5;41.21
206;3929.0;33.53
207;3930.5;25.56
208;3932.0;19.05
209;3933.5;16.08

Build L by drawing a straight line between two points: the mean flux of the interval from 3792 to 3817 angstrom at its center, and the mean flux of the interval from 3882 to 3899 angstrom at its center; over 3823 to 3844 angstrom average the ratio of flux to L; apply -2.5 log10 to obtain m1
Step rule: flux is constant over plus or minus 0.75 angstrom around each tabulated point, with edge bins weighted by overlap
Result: 0.37 mag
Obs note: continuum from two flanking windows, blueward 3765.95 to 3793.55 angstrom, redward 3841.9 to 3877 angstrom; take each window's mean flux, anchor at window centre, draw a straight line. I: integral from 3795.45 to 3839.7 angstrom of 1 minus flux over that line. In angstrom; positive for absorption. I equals 5.8 angstrom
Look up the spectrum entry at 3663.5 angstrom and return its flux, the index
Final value 61.05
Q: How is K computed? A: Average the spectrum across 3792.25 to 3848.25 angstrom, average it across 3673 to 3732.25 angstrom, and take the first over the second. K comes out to 0.96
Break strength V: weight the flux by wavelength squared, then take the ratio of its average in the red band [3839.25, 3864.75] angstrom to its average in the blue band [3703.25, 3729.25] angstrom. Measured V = 1.1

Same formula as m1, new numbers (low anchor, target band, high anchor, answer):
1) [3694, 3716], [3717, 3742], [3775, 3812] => 0.17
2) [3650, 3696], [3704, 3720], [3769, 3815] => 0.02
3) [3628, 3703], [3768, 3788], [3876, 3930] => -0.12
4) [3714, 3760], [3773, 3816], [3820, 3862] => -0.22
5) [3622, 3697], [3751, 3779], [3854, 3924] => 0.04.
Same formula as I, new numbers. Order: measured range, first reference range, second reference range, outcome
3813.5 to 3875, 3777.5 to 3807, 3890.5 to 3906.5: 6.4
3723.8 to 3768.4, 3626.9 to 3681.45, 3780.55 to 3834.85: 4.8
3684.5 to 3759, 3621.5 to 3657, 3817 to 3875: 1.8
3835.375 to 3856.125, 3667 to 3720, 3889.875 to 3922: 1.5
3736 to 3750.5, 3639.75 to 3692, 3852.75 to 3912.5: 1.9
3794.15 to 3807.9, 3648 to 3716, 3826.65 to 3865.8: -1.6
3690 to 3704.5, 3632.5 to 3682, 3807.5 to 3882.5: -0.5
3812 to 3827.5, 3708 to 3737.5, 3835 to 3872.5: 0.1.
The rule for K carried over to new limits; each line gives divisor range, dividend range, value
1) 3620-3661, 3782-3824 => 1.09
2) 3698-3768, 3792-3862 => 1.04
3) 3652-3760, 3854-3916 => 1.06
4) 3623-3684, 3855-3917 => 1.03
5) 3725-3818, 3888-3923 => 1.04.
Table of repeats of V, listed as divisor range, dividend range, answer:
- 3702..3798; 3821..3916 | 1.07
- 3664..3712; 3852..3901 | 1.15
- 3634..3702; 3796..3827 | 1.14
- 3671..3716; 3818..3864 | 0.99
